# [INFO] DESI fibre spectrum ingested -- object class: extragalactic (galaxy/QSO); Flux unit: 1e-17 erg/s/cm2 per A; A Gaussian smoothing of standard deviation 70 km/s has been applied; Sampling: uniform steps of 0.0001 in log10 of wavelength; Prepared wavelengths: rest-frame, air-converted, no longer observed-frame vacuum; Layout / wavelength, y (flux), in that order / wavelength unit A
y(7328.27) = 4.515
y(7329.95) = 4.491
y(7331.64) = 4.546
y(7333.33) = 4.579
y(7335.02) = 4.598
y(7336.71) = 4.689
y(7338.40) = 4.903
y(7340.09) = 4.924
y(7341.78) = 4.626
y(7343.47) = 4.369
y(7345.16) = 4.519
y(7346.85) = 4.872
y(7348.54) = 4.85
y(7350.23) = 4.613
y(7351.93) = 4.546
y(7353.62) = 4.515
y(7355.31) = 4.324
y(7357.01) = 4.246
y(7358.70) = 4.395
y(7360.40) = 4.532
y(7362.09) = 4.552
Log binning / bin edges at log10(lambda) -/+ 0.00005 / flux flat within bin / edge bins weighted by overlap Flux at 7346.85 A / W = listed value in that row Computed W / 4.872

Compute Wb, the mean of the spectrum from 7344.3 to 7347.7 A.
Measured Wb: 4.7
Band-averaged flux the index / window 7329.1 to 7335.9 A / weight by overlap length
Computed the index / 4.56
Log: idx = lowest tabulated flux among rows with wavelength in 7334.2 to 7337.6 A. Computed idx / 4.598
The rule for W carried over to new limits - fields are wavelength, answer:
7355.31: 4.324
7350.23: 4.613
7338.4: 4.903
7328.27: 4.515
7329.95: 4.491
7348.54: 4.85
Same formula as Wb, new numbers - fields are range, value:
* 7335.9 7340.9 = 4.84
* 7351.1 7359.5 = 4.41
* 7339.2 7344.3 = 4.64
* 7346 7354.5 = 4.68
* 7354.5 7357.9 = 4.28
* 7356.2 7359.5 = 4.33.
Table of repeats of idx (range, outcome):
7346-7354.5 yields 4.515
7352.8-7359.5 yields 4.246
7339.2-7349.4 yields 4.369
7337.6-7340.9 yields 4.903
